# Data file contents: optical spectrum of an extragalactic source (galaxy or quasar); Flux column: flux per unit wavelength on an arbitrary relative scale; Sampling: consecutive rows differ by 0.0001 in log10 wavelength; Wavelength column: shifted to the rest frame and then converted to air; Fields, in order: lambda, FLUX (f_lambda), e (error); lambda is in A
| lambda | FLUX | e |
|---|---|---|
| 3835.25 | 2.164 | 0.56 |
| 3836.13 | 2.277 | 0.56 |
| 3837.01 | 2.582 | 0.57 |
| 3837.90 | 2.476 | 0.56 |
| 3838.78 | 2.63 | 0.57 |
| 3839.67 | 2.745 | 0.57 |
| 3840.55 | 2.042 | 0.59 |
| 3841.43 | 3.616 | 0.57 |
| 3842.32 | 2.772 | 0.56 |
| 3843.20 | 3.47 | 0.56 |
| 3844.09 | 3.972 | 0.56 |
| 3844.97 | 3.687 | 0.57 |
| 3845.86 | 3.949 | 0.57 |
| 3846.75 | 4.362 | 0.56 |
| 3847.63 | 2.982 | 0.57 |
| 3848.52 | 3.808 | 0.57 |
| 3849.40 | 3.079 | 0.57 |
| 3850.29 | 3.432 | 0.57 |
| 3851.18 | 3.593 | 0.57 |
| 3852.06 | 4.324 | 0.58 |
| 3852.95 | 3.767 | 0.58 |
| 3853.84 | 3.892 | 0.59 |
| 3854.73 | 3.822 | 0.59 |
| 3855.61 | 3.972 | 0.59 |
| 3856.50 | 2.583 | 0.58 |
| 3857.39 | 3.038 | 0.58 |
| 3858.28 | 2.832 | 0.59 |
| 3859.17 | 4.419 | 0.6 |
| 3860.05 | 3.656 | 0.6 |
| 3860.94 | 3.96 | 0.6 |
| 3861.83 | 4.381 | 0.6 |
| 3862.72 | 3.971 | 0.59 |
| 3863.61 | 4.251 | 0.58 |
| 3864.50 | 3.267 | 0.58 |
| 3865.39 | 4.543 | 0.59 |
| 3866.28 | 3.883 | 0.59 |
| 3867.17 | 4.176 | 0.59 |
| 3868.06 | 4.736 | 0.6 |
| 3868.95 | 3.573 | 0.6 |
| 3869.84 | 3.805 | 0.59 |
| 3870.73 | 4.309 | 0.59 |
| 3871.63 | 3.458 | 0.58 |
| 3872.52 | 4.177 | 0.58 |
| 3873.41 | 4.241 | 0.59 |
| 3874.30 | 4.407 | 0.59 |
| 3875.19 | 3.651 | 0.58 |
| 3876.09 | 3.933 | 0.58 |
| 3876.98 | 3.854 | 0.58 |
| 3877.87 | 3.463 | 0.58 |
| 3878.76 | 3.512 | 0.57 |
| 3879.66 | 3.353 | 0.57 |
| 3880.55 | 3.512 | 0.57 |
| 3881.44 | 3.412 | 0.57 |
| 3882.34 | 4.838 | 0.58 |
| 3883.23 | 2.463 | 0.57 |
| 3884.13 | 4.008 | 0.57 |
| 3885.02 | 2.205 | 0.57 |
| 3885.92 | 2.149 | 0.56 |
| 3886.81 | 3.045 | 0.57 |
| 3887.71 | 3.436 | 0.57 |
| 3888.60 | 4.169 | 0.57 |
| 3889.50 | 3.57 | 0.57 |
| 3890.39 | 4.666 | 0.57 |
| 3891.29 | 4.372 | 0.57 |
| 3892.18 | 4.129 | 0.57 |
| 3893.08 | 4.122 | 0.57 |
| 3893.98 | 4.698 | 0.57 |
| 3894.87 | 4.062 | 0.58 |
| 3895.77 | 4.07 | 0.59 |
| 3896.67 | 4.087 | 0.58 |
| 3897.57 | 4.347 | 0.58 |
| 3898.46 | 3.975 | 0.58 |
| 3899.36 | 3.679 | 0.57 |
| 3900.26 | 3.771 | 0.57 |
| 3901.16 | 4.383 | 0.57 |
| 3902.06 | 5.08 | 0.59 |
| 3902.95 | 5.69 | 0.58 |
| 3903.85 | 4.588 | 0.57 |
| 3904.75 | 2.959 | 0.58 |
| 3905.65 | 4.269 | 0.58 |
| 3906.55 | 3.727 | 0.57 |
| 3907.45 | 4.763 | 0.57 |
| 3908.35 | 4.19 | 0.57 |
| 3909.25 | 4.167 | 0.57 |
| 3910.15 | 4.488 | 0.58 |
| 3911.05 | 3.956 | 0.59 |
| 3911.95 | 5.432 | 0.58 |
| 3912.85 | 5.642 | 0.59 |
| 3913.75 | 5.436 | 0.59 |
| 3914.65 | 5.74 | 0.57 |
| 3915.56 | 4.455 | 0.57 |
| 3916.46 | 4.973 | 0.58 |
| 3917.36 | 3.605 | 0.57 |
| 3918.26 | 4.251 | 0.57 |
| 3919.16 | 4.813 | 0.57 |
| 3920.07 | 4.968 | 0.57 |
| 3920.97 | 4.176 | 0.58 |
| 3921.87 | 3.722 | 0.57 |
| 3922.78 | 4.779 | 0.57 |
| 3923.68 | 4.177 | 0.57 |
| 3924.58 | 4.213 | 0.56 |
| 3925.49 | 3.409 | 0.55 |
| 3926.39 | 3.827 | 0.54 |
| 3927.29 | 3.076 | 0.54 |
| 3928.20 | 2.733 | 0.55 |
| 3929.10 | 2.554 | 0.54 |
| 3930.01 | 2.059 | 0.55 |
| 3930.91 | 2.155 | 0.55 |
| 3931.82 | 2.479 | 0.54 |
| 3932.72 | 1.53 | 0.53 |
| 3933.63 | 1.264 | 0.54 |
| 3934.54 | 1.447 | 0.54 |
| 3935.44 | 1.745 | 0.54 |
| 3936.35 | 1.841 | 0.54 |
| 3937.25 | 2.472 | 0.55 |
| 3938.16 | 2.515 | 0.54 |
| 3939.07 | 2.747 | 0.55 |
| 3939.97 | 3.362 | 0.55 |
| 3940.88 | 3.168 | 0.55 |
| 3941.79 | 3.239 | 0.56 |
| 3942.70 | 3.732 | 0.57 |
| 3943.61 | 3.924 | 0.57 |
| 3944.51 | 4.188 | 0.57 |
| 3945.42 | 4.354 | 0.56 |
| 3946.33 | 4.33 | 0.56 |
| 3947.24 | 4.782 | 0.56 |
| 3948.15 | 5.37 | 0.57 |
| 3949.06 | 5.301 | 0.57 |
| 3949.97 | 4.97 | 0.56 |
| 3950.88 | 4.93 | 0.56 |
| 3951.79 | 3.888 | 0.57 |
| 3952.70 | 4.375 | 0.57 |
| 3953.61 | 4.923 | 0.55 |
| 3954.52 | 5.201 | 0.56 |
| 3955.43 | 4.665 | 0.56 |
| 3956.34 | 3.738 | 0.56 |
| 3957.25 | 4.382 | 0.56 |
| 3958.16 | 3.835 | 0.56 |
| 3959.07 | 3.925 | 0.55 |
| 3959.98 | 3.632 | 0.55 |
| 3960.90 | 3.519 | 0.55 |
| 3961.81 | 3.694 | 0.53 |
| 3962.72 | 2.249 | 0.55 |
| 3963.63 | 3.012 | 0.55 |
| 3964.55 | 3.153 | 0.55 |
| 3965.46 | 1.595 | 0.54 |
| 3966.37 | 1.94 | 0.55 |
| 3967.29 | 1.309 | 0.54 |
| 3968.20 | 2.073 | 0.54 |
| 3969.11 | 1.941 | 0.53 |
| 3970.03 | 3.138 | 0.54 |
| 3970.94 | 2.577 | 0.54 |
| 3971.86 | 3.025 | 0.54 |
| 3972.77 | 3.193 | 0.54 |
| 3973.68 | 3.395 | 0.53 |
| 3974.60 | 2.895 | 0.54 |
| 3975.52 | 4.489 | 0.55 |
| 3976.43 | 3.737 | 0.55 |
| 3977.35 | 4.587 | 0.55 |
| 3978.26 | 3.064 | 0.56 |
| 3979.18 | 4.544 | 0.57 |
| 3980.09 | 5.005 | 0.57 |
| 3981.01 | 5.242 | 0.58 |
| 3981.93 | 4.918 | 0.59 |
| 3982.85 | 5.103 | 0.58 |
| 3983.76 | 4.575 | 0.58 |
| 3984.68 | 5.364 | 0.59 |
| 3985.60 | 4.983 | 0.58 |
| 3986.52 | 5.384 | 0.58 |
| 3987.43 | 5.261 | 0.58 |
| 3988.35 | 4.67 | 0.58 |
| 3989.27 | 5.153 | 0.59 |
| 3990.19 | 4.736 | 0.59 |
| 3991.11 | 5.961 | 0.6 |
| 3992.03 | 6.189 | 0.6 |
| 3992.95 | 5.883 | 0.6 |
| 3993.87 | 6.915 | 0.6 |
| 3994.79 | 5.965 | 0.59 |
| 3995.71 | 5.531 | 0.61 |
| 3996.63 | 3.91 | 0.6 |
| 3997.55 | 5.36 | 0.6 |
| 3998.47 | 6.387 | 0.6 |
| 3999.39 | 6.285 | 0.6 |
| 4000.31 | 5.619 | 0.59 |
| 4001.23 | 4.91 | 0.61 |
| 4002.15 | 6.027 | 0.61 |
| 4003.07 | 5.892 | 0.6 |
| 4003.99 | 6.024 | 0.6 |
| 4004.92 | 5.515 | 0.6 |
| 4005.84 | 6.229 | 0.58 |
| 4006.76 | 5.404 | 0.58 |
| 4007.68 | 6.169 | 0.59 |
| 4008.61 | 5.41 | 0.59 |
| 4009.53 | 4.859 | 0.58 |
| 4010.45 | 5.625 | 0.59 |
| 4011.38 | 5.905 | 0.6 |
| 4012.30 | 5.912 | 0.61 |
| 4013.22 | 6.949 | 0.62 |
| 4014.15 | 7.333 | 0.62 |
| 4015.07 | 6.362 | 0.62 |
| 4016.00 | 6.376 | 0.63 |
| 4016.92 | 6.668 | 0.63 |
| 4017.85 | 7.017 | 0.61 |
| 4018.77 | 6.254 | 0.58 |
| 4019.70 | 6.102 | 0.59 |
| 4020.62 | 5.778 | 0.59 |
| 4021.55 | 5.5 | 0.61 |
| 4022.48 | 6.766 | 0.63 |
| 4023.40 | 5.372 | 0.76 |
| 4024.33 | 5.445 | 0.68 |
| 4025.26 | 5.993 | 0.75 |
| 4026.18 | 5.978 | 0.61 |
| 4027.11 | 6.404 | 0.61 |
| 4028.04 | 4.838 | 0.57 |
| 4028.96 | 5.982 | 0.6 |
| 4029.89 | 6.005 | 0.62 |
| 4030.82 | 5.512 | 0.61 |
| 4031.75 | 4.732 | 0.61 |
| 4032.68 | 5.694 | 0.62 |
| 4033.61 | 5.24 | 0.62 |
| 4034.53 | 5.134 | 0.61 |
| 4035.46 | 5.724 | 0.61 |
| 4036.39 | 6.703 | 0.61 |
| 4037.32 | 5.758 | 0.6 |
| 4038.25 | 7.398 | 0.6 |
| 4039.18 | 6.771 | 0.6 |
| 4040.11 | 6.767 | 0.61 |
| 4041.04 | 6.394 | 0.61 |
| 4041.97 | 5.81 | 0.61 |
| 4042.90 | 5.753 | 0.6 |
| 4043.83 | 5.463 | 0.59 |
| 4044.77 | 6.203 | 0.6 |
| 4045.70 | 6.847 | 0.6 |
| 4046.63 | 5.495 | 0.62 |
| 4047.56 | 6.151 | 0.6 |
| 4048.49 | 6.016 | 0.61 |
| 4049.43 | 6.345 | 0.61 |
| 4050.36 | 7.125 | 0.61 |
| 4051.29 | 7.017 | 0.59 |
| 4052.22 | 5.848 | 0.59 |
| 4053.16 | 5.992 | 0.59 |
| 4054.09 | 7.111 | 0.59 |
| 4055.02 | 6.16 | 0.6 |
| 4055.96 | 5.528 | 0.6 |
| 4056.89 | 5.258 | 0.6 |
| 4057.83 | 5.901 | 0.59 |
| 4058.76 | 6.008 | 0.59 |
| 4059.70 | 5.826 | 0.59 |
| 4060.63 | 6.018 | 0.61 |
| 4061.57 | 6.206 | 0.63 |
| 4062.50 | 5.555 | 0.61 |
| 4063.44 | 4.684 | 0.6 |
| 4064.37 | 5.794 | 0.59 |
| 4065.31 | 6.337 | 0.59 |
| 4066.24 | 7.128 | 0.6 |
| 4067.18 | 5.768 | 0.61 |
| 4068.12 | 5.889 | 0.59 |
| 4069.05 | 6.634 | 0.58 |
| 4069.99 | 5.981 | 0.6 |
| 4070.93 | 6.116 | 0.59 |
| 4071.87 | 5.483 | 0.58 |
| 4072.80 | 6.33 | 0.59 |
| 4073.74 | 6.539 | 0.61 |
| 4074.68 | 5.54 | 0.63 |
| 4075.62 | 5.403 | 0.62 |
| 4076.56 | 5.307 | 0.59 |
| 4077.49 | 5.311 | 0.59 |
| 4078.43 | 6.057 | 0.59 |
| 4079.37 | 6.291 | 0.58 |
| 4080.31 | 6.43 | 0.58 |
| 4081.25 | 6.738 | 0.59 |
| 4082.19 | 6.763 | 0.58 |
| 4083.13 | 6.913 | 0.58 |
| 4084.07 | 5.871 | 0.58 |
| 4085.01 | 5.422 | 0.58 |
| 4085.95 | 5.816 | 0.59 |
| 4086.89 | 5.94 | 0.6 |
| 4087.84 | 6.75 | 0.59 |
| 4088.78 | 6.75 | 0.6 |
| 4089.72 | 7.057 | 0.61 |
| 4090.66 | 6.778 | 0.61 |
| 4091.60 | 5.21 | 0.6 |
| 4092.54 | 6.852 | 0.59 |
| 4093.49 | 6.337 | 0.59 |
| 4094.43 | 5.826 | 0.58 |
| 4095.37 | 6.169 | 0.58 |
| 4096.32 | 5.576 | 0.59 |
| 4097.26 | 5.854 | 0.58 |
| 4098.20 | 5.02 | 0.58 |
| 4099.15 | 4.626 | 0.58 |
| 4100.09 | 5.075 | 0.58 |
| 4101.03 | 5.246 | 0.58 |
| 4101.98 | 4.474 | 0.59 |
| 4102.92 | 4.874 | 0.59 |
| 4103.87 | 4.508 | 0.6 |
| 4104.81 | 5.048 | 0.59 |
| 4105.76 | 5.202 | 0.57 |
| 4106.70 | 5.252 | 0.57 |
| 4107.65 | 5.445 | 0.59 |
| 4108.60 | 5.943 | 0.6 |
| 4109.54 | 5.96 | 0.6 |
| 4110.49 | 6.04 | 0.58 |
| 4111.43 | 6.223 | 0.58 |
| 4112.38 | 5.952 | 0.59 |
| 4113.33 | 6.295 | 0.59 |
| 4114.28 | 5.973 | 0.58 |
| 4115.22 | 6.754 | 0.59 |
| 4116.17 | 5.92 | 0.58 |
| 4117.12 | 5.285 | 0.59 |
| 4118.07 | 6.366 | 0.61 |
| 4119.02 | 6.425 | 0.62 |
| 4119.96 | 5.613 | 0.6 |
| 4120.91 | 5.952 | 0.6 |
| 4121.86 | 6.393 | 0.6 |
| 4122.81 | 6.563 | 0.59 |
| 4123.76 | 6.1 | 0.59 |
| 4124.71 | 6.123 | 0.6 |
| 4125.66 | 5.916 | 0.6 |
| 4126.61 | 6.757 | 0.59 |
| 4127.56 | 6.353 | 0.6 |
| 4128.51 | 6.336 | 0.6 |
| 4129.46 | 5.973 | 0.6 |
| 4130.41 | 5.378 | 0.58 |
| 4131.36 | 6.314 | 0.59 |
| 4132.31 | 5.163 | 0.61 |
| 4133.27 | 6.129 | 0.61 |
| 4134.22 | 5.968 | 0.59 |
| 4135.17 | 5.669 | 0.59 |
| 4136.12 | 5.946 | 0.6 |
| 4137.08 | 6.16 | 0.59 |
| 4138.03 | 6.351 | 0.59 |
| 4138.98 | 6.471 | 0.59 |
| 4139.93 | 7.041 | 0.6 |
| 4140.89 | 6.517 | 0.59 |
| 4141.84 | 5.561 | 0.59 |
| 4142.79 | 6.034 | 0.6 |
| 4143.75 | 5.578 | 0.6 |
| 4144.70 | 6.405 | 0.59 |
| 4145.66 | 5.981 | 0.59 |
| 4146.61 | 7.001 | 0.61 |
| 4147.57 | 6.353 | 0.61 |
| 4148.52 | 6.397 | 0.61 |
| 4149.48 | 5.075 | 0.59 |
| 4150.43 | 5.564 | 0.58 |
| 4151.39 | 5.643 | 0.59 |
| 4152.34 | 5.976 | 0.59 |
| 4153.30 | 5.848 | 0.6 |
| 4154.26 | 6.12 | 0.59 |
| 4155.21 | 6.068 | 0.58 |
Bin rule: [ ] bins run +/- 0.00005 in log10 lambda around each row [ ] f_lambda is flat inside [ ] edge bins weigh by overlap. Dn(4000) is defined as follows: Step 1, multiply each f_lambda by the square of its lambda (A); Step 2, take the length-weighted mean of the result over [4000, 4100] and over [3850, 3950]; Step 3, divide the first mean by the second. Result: 1.7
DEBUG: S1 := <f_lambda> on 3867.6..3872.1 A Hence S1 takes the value 3.97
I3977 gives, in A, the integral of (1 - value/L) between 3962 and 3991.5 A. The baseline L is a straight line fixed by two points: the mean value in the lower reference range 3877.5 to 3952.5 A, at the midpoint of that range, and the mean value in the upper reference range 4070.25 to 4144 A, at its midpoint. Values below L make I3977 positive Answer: 4.6 A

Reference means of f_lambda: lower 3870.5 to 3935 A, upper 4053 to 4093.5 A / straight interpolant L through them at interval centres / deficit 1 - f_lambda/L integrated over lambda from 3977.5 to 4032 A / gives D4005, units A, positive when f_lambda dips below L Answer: -4.72 A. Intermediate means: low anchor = 3.86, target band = 5.65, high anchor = 6.08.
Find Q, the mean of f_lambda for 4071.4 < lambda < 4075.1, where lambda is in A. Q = 5.98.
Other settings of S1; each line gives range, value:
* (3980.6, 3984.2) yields 4.96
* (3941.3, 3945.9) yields 3.88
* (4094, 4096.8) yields 5.86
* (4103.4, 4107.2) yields 5.01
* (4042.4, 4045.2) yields 5.79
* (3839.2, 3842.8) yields 2.8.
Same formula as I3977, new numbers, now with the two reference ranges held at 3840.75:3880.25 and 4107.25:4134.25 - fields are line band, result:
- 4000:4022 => -3.9 A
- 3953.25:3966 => 2.7 A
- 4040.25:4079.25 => -3.5 A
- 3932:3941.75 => 4.8 A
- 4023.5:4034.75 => -0.7 A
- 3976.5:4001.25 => -1.6 A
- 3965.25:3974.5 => 4.4 A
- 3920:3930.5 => 1.8 A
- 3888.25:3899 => -0.4 A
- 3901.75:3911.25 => -0.4 A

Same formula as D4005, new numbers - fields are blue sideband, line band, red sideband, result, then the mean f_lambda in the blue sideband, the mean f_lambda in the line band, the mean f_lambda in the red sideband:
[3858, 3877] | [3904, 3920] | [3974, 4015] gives -0.2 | 3.99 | 4.53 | 5.37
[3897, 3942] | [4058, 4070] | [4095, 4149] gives -1.6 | 3.72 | 5.99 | 5.9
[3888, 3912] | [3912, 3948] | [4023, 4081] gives 7.9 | 4.25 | 3.57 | 5.98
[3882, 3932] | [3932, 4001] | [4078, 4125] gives 9.2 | 4.02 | 4.02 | 5.92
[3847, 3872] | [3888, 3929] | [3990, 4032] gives 1.6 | 3.77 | 4.28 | 5.88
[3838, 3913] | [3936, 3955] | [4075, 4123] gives 2.1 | 3.84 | 4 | 5.87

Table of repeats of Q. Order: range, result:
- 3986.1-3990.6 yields 5.04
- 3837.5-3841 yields 2.48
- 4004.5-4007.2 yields 5.73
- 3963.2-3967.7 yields 2.2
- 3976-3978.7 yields 3.8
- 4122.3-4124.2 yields 6.33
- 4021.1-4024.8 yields 5.77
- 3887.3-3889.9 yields 3.73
